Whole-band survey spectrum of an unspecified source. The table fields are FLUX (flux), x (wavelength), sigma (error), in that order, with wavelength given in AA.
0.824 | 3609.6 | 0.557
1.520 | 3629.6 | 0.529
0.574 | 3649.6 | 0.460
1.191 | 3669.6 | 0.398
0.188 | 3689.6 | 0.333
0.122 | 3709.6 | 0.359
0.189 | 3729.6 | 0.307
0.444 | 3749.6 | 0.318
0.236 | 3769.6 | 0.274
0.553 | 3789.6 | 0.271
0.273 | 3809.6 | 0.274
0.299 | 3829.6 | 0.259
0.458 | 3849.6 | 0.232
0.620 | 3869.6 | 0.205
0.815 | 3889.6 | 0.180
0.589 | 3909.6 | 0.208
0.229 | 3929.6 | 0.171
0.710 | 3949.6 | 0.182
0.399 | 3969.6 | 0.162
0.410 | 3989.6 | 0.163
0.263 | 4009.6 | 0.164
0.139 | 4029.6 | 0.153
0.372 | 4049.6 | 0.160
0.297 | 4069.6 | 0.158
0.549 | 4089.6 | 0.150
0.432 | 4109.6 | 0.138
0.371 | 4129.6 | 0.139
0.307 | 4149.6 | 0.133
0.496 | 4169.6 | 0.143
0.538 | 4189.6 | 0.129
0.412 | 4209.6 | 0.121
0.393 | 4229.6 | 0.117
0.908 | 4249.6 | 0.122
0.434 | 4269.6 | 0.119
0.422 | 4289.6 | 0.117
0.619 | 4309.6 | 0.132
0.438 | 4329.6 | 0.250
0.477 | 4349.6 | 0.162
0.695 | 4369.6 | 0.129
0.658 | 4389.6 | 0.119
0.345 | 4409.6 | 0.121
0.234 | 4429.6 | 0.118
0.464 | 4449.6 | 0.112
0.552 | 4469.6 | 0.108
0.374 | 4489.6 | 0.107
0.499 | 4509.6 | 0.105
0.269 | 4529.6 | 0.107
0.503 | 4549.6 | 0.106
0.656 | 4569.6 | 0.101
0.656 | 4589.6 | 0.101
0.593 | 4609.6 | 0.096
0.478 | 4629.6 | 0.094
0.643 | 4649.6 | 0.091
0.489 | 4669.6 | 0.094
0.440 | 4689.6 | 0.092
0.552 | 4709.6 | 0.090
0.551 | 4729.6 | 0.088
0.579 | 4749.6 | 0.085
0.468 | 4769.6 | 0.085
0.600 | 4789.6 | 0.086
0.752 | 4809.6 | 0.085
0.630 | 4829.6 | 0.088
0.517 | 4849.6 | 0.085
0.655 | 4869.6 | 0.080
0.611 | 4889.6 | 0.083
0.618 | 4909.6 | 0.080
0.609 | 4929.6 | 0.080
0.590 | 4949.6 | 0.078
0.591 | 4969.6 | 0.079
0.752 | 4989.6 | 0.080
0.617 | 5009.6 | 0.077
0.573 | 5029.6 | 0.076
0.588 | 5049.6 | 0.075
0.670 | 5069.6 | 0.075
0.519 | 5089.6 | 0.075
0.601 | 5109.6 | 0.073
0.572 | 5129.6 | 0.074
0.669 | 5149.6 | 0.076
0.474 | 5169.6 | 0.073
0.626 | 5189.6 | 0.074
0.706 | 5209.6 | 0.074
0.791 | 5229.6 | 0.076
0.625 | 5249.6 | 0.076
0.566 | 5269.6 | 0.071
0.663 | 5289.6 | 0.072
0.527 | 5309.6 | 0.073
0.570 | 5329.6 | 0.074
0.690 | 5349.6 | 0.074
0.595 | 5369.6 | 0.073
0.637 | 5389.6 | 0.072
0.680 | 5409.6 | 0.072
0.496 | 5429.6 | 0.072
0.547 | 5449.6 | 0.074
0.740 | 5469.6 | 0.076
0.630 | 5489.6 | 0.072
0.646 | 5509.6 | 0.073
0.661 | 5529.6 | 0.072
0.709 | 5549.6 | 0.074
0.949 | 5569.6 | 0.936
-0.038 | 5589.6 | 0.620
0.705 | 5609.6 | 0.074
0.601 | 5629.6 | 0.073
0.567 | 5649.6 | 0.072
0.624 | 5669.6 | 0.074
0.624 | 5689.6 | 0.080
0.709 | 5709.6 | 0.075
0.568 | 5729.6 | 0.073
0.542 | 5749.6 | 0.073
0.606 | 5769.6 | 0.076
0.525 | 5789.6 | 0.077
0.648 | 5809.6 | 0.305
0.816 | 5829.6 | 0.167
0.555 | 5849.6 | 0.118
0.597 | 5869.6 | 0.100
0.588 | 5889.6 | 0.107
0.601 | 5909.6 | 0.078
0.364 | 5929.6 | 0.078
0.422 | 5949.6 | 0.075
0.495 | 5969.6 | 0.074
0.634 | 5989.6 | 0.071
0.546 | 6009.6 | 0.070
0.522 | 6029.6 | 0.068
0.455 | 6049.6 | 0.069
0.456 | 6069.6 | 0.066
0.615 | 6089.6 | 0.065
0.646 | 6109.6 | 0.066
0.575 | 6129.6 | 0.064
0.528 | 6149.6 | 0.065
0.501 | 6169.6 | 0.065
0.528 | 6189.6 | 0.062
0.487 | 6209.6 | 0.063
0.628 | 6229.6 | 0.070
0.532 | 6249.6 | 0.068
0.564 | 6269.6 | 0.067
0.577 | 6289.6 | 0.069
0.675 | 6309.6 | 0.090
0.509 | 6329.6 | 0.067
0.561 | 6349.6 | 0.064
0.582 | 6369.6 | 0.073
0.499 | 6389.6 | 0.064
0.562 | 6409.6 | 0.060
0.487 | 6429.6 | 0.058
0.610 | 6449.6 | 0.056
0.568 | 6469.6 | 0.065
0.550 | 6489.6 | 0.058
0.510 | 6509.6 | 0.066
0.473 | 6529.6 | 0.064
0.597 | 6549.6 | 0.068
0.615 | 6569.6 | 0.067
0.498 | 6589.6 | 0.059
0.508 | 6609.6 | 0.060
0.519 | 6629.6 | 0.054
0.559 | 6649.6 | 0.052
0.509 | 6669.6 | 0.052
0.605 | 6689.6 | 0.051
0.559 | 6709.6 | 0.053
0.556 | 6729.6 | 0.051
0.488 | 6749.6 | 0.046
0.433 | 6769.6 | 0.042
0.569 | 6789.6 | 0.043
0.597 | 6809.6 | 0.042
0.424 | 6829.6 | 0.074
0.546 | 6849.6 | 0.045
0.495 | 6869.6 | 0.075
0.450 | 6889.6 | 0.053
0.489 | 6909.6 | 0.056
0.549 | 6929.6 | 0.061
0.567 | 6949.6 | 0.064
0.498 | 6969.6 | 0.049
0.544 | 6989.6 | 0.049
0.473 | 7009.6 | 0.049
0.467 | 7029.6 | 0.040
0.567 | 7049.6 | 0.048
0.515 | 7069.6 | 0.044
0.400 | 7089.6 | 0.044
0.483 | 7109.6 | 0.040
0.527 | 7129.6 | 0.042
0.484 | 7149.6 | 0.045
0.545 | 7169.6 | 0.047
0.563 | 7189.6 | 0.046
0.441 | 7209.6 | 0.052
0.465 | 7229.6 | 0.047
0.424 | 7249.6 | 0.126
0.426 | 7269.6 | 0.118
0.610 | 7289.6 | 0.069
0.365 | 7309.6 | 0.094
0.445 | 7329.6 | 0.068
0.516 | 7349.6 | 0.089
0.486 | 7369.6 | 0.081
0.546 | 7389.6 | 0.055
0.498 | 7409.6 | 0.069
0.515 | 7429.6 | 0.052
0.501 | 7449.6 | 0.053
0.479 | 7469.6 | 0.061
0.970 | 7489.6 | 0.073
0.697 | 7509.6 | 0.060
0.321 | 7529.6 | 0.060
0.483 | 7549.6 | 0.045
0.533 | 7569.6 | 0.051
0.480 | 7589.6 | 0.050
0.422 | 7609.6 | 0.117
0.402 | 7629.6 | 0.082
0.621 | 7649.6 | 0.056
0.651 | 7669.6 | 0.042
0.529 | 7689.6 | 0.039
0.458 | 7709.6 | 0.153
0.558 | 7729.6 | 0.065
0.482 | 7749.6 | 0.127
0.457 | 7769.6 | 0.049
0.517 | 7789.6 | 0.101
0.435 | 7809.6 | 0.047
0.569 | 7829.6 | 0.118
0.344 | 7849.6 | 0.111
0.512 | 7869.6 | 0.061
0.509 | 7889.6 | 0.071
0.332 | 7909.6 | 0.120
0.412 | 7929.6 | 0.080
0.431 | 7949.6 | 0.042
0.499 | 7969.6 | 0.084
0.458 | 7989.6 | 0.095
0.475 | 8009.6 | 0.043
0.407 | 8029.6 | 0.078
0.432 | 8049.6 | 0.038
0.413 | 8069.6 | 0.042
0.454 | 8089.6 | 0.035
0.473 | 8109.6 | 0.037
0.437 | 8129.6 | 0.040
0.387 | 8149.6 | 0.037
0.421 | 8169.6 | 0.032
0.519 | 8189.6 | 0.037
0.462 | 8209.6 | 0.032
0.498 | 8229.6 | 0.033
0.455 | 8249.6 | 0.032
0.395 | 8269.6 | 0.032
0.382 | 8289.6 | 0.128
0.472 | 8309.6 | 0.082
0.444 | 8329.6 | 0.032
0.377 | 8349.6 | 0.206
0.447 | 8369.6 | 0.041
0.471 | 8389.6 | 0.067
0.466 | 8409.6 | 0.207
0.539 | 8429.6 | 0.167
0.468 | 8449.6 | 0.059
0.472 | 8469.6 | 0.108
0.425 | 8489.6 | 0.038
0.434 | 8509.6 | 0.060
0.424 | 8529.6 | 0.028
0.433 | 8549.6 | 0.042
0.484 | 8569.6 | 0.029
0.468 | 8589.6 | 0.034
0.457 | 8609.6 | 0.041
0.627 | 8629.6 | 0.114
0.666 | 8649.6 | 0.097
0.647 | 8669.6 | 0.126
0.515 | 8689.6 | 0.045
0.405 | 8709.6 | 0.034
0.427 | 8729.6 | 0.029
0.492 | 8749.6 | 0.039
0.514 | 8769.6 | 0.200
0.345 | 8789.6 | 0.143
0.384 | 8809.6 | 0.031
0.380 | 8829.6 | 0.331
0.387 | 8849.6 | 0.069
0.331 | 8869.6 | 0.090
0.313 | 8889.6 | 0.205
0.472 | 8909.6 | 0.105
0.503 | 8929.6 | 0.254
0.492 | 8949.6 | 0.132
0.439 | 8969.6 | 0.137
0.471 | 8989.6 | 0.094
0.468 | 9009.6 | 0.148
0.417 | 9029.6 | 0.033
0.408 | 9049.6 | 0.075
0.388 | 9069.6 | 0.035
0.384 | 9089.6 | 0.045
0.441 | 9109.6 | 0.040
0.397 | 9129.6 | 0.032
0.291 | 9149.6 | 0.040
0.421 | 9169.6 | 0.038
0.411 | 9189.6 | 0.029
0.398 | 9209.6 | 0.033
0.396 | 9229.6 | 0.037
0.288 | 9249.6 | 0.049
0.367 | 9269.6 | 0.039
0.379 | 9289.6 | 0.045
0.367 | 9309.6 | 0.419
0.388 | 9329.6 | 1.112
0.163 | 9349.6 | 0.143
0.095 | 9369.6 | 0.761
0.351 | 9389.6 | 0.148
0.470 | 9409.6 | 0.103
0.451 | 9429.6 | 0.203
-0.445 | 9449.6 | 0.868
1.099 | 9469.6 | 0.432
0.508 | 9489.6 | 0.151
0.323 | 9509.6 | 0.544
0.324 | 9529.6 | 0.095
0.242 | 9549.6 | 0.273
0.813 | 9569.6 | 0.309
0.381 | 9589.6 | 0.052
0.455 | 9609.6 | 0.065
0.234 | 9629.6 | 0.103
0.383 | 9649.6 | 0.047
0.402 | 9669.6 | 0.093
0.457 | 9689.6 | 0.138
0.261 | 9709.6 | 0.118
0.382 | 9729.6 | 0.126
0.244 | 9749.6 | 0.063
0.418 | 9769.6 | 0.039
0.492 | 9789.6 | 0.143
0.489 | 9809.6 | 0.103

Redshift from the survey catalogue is 0.140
